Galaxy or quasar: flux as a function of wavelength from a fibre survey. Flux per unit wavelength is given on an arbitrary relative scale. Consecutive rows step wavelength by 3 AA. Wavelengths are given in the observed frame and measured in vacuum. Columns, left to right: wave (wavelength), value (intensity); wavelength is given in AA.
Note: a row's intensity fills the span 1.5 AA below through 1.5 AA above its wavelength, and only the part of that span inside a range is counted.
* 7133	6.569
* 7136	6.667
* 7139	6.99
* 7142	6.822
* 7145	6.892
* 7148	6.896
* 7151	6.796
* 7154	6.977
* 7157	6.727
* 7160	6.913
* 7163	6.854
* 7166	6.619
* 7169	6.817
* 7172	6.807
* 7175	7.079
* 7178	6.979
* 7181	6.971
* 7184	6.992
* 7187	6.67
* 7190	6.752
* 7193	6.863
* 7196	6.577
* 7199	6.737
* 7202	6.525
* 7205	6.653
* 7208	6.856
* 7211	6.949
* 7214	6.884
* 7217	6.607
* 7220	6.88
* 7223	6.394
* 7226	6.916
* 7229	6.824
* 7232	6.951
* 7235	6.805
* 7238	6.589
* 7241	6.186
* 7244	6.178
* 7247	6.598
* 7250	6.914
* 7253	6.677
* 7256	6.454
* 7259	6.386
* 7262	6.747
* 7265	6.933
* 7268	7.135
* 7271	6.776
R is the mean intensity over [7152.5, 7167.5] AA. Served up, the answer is 6.82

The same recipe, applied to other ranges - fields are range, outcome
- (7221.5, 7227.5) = 6.66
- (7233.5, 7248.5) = 6.47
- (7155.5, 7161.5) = 6.82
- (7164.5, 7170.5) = 6.72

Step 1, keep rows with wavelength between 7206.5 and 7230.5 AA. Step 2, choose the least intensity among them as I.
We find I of 6.394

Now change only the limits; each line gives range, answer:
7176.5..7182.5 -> 6.971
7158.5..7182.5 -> 6.619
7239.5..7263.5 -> 6.178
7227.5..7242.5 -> 6.186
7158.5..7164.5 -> 6.854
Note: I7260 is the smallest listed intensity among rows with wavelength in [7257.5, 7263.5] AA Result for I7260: 6.386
